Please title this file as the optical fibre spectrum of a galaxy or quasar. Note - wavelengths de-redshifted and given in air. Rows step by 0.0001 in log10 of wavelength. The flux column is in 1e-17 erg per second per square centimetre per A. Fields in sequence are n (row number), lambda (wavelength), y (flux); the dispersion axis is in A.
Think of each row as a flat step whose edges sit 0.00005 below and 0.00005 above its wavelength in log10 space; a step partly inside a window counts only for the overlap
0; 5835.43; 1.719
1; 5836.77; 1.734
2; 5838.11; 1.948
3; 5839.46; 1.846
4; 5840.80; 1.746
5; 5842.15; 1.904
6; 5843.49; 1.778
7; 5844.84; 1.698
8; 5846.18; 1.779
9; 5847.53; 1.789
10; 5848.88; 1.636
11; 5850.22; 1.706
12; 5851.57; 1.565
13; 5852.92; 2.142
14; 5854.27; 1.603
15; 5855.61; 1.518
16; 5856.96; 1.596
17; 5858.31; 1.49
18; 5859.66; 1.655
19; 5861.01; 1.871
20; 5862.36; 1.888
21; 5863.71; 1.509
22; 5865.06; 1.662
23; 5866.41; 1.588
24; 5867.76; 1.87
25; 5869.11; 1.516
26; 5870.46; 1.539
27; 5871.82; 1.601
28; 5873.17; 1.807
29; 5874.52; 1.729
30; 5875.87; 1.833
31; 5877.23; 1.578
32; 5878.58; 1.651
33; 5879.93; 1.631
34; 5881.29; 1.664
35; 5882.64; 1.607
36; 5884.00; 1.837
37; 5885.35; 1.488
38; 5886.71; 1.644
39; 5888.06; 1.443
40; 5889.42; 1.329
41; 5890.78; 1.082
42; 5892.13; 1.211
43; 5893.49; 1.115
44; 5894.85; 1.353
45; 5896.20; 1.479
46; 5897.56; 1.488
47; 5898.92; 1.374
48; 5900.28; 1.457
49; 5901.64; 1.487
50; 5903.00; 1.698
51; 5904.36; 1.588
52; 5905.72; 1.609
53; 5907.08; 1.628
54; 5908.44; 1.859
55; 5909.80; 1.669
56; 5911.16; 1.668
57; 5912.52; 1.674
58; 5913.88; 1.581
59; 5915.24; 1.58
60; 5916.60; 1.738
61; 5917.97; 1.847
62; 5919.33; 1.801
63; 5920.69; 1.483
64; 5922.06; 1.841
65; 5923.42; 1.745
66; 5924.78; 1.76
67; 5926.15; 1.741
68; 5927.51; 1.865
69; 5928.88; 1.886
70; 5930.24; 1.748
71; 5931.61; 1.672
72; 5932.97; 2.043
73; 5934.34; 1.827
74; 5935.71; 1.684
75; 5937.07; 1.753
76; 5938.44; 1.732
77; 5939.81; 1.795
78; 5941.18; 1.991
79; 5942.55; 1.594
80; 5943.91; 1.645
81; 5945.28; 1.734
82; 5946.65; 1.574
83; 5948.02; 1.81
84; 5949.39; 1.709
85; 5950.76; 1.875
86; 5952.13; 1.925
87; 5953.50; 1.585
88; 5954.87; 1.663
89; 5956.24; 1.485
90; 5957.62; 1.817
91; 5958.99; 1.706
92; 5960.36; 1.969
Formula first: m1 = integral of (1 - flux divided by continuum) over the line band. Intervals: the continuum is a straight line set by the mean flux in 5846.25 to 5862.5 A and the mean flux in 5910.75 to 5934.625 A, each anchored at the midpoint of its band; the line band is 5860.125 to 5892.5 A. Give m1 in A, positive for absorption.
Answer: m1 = 2.0 A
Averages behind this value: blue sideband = 1.7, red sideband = 1.75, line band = 1.61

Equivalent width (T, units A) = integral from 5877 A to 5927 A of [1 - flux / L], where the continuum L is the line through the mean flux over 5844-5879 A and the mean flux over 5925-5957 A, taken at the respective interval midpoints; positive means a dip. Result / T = 4.1 A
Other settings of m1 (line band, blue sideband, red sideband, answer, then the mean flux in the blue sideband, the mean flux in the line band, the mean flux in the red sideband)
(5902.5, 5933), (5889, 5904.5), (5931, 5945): -2.72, 1.38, 1.72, 1.77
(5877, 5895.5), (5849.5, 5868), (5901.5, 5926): 2.36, 1.69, 1.47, 1.69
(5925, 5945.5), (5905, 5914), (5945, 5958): -0.99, 1.68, 1.78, 1.71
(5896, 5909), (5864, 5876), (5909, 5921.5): 0.83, 1.67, 1.57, 1.67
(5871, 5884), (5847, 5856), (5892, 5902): -1.41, 1.71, 1.68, 1.37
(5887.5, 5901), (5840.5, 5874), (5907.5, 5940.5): 3.08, 1.7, 1.33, 1.75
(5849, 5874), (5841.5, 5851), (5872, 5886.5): 0.67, 1.75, 1.67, 1.68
